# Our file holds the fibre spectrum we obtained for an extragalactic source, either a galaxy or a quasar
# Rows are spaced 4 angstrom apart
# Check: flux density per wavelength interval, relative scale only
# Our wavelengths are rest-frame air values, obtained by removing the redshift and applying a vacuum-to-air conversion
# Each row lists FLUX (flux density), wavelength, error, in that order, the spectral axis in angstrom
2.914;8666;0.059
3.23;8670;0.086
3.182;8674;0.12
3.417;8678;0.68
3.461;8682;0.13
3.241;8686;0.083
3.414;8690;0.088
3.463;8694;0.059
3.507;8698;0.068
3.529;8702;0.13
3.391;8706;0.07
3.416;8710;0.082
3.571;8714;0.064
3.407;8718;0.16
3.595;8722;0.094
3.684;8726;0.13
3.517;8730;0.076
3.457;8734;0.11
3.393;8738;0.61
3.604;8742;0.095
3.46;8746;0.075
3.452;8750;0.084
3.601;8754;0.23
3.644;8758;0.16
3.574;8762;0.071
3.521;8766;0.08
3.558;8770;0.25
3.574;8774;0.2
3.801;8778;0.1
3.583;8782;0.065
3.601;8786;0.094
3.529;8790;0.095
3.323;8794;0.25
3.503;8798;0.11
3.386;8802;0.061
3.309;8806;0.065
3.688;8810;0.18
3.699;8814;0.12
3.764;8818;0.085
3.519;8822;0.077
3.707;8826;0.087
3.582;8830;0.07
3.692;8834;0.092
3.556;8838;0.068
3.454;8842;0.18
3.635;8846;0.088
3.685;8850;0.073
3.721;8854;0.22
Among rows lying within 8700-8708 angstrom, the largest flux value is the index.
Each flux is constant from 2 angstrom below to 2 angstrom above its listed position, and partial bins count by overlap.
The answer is 3.529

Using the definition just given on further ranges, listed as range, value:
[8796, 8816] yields 3.699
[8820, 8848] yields 3.707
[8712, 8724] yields 3.595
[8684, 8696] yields 3.463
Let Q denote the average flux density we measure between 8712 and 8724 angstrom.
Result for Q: 3.52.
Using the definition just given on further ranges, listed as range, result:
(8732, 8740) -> 3.42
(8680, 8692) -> 3.37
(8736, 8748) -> 3.49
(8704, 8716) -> 3.46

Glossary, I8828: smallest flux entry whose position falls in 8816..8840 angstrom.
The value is 3.519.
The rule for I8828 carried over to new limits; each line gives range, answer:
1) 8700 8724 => 3.391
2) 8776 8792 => 3.529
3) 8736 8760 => 3.393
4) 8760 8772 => 3.521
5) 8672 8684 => 3.182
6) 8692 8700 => 3.463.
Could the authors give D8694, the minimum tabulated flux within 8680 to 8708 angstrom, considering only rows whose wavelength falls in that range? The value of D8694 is 3.241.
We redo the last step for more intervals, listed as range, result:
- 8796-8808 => 3.309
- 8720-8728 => 3.595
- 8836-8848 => 3.454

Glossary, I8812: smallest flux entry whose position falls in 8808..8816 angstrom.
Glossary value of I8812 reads 3.688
